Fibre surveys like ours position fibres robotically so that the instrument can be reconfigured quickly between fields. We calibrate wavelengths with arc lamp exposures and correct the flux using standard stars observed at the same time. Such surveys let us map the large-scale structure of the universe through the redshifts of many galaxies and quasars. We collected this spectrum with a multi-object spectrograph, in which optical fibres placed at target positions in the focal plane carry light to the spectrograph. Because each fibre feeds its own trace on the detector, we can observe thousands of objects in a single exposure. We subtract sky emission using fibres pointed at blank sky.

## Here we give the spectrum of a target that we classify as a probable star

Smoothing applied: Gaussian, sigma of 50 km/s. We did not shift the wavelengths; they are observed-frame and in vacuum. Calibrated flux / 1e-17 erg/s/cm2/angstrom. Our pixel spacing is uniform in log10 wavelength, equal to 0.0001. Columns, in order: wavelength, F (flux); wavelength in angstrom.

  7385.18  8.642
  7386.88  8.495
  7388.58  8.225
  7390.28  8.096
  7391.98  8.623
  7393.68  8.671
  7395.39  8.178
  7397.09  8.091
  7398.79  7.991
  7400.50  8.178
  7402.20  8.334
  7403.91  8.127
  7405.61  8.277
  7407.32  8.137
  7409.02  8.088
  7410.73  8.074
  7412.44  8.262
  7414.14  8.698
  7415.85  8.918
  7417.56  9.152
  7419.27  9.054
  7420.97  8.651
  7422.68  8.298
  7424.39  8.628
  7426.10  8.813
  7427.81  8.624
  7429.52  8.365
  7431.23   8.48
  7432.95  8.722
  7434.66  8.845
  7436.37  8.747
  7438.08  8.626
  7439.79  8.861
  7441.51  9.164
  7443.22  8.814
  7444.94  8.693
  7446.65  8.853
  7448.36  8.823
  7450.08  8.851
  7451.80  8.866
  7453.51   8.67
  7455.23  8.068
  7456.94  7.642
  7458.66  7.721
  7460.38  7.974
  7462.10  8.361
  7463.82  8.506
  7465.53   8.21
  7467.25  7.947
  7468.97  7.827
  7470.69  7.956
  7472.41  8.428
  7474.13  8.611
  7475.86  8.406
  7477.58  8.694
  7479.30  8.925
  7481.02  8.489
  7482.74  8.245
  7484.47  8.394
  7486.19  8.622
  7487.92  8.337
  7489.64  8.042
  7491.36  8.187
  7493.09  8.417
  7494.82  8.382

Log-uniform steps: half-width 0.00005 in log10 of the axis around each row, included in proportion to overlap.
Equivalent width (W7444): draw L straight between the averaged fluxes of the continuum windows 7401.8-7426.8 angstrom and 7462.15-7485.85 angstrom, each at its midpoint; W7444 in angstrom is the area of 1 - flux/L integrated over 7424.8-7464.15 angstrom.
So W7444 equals -0.6 angstrom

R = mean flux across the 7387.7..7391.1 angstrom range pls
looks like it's 8.17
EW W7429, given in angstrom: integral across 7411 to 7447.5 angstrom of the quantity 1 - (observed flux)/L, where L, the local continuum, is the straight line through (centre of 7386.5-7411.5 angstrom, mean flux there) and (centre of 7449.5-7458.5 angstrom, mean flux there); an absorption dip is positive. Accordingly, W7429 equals -1.8 angstrom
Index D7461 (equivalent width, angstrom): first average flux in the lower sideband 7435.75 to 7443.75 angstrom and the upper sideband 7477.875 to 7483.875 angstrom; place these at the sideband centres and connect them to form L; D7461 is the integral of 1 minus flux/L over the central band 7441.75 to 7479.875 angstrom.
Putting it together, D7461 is 1.3 angstrom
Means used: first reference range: 8.85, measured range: 8.41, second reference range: 8.56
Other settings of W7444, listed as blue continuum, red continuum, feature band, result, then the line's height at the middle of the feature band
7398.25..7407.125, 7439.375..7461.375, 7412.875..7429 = -0.8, 8.31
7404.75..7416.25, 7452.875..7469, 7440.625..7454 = -1.1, 8.16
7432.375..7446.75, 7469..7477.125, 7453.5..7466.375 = 0.6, 8.51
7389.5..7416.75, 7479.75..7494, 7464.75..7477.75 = 0.2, 8.35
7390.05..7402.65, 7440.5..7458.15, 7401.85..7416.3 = 0.1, 8.36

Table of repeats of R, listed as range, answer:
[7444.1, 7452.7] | 8.82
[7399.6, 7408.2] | 8.21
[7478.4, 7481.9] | 8.72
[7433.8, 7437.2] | 8.81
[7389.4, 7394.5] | 8.47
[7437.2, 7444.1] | 8.86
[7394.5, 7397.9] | 8.13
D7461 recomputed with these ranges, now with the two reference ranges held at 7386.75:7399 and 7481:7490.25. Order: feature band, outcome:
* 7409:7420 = -0.4 angstrom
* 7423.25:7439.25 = -0.6 angstrom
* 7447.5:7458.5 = -0.1 angstrom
